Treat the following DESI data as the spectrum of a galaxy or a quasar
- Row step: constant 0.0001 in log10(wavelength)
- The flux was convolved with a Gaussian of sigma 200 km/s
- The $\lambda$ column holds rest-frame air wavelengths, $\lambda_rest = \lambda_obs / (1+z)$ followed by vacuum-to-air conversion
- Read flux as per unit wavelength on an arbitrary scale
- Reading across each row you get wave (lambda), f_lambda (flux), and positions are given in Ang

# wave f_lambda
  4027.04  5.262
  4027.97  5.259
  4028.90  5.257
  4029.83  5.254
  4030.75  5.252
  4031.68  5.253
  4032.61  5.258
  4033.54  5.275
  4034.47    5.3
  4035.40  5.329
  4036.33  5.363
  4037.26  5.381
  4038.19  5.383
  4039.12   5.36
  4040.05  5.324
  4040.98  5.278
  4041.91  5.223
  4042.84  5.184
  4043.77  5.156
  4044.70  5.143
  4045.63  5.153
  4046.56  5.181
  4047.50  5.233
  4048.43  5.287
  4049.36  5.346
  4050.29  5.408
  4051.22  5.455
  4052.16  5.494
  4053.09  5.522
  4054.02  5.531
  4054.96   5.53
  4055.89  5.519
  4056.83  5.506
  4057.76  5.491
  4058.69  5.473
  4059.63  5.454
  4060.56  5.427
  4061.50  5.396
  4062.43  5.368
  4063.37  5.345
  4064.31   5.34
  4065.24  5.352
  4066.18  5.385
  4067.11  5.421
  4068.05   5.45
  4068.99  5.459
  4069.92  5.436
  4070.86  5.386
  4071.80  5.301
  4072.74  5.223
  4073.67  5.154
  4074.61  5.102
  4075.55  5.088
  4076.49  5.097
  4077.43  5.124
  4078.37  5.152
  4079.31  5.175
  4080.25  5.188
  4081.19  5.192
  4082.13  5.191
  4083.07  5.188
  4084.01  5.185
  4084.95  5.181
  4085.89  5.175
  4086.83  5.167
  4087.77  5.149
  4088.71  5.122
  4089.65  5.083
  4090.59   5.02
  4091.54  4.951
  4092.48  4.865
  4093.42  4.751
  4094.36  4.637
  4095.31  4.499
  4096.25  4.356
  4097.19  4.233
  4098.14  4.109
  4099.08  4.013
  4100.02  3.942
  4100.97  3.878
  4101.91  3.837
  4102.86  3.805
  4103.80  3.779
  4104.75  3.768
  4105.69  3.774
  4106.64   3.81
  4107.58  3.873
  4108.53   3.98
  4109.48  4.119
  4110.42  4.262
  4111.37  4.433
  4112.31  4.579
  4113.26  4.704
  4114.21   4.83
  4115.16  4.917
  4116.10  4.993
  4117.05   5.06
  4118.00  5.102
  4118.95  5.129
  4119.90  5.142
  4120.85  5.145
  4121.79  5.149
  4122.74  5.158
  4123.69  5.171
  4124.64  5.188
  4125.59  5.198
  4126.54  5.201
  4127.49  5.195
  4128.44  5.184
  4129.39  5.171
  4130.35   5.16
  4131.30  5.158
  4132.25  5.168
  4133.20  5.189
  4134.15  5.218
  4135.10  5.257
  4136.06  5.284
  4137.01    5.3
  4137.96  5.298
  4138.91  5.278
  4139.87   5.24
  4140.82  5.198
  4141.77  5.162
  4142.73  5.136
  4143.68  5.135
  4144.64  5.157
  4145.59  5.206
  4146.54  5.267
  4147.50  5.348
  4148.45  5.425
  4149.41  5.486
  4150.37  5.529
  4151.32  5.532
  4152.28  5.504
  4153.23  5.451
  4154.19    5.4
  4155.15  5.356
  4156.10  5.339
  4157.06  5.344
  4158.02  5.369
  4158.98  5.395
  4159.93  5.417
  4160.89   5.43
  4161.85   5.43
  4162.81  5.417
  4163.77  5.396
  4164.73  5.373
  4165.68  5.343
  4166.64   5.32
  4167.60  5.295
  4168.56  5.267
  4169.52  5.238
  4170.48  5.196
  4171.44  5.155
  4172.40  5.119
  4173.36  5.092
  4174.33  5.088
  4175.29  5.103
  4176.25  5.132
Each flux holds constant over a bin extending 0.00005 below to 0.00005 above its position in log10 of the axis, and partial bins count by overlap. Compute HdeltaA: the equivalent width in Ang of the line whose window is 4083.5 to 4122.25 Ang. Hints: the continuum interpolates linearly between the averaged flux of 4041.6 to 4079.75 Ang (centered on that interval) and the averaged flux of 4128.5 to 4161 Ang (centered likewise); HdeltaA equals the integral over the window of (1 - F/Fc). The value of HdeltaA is 5.4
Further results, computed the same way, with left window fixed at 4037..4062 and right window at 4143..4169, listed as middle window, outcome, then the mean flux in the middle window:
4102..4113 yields 2.8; 4.02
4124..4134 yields 0.3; 5.18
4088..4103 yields 2.5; 4.47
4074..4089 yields 0.6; 5.15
